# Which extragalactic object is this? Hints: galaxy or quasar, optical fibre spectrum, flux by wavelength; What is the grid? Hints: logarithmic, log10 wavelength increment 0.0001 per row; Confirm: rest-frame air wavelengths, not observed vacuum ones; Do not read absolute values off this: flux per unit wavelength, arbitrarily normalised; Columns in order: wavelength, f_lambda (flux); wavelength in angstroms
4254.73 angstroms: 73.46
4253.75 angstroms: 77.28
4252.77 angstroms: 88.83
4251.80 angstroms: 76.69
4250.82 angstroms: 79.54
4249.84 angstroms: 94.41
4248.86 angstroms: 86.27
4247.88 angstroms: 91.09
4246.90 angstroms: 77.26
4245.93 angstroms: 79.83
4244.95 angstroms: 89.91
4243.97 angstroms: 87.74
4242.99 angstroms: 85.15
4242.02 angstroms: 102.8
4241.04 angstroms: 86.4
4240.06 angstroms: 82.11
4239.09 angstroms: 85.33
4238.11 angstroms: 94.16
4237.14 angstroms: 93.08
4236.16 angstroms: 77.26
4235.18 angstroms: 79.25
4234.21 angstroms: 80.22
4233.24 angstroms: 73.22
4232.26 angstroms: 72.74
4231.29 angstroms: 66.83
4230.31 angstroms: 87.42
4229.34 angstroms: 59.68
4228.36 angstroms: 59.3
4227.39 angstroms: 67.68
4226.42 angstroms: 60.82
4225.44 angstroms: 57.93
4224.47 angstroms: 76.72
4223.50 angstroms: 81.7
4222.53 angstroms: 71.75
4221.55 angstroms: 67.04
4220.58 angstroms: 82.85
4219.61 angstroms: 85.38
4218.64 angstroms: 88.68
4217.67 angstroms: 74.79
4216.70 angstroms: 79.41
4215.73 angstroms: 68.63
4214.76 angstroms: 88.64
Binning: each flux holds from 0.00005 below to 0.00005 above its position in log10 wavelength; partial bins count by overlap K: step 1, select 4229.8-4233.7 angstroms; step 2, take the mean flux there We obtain 74.9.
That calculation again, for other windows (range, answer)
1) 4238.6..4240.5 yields 83.9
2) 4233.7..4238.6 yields 84.8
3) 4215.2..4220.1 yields 79.6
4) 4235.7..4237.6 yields 85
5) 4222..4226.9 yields 69.7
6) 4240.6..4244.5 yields 90.5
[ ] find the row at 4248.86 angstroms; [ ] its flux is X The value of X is 86.27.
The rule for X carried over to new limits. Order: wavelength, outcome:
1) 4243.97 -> 87.74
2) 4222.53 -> 71.75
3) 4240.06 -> 82.11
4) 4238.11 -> 94.16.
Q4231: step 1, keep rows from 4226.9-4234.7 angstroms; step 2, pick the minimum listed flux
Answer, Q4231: 59.3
